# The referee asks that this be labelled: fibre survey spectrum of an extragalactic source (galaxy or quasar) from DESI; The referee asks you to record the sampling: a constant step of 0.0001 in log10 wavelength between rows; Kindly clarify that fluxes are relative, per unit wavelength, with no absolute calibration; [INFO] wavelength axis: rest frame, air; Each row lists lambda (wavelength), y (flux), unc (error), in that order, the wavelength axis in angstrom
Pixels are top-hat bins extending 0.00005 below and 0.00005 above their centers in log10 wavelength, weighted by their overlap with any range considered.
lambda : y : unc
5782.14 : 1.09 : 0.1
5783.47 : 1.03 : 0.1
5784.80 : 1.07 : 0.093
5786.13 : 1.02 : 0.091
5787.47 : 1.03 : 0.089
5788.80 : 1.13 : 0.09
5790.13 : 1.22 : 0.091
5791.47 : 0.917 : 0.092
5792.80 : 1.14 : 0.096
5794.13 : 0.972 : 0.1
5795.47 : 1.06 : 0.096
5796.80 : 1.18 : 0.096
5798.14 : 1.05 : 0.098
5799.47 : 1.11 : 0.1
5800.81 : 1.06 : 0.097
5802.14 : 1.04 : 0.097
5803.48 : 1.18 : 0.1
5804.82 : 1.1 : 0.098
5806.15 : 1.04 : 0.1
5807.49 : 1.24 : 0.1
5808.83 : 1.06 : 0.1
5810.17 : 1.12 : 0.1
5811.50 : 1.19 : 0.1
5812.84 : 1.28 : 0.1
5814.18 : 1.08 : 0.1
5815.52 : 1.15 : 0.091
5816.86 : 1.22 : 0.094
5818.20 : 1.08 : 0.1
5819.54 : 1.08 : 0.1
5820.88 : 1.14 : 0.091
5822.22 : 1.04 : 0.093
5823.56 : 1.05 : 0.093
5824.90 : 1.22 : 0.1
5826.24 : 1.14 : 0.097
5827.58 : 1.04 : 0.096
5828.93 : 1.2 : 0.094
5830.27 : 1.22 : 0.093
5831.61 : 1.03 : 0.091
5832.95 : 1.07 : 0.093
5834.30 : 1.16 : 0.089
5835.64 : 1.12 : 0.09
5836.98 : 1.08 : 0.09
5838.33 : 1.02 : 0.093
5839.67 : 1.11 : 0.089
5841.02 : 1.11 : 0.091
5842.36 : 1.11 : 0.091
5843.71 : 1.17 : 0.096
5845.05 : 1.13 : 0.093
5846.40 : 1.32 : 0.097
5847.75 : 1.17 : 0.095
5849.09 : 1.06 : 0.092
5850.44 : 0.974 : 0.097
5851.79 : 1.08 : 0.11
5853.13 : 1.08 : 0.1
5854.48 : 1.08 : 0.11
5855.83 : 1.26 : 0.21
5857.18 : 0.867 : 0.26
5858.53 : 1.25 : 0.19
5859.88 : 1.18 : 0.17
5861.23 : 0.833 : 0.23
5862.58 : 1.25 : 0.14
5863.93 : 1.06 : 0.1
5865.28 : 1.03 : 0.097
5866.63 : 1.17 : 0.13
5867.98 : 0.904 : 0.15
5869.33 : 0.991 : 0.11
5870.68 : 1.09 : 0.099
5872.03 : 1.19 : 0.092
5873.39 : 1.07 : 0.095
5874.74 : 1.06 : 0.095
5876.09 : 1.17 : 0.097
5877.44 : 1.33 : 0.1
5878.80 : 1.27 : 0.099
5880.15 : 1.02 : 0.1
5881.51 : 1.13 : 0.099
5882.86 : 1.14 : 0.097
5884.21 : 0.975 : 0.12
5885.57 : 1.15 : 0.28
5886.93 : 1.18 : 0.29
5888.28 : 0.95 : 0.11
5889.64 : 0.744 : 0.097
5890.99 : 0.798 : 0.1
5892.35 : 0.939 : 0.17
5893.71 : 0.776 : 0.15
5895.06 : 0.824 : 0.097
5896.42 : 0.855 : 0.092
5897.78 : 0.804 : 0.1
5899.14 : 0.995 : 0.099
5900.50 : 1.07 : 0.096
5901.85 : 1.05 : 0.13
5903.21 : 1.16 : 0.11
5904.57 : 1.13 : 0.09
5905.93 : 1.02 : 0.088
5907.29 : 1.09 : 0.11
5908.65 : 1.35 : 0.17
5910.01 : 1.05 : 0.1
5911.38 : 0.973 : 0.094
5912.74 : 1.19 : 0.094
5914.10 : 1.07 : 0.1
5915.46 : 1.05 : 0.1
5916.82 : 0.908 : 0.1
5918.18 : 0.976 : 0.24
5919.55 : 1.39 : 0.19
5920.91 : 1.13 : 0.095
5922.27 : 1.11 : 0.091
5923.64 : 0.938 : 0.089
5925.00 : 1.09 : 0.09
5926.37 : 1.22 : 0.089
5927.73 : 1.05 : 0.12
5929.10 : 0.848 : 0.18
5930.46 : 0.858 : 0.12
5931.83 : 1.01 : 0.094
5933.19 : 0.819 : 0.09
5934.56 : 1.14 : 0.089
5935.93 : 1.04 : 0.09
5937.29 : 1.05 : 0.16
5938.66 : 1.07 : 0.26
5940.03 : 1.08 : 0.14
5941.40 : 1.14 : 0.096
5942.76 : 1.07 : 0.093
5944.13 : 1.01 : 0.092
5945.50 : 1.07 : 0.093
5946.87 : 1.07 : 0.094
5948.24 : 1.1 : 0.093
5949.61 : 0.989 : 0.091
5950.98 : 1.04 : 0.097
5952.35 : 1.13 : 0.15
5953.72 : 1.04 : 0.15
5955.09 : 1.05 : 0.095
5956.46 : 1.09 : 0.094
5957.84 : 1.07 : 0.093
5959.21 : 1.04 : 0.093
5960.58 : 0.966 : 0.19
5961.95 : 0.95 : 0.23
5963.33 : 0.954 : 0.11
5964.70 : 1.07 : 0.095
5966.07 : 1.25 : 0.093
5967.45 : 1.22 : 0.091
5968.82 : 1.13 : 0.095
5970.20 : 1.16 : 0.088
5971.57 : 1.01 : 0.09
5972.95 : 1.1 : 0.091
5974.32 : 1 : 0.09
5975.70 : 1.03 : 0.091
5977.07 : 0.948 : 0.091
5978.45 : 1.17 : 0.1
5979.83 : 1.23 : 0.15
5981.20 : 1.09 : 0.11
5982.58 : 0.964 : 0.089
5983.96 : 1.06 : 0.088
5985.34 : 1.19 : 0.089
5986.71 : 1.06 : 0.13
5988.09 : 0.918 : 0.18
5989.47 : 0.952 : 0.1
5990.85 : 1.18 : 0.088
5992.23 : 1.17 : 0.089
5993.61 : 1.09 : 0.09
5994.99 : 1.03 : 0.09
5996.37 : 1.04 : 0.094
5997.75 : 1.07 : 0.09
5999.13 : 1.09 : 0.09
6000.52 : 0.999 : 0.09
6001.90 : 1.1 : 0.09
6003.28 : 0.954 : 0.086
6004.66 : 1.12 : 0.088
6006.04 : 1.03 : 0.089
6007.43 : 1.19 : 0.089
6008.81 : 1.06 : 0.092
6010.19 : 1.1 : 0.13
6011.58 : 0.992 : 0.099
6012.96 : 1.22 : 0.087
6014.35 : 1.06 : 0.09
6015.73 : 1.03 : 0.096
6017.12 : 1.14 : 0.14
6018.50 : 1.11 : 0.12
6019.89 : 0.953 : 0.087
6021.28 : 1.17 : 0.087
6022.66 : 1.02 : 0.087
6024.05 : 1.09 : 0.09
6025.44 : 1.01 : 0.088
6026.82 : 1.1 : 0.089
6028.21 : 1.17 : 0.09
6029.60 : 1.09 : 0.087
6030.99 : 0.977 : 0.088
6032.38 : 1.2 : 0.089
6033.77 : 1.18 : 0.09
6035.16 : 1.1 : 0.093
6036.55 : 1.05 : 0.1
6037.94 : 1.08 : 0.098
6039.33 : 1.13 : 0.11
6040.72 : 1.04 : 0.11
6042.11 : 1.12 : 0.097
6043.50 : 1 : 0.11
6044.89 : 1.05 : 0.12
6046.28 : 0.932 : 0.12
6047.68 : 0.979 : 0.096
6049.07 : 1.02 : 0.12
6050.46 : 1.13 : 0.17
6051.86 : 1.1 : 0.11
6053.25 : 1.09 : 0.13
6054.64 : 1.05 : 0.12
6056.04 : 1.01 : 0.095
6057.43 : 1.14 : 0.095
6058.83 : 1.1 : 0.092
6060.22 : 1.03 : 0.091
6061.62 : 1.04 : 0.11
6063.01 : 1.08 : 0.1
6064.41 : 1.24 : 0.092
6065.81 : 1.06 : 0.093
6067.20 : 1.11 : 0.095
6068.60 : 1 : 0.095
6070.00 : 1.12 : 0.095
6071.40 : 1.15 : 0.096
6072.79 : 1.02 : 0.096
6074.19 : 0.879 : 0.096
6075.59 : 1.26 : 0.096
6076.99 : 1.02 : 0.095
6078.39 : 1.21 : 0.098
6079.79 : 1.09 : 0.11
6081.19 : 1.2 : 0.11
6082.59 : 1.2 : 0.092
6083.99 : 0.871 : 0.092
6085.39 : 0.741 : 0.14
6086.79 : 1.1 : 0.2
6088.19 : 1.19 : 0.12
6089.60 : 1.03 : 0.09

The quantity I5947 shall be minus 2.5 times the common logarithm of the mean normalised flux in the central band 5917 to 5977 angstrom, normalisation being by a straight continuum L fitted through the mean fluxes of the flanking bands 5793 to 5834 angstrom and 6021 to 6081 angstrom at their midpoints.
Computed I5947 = 0.039 mag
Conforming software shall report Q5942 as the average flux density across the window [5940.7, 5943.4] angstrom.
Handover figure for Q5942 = 1.11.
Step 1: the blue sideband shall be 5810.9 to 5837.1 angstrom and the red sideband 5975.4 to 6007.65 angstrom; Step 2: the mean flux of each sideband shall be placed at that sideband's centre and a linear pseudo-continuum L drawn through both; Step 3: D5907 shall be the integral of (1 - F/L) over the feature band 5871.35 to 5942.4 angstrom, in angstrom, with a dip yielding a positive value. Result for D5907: 3.4 angstrom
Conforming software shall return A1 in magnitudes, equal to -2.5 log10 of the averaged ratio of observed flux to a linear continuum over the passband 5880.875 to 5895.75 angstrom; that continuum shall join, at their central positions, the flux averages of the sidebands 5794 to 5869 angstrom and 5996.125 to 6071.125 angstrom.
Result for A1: 0.14 mag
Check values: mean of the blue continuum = 1.11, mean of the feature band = 0.964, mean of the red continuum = 1.08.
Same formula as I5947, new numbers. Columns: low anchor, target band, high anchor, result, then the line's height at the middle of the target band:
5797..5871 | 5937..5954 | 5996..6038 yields 0.02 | 1.09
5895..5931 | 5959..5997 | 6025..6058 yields -0.01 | 1.06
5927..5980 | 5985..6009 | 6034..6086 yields -0.01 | 1.06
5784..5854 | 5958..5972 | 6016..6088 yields 0.01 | 1.09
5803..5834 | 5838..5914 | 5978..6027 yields 0.05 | 1.11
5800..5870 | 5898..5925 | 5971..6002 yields 0.00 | 1.09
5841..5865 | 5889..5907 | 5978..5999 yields 0.17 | 1.1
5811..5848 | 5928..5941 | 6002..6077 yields 0.11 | 1.1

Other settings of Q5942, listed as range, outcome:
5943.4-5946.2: 1.04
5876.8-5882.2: 1.19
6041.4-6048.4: 1.02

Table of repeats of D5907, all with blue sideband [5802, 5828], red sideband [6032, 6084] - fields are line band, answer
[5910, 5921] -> 0.3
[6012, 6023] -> 0.0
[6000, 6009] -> 0.2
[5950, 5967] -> 0.7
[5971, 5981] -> 0.2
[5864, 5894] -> 1.7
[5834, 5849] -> -0.1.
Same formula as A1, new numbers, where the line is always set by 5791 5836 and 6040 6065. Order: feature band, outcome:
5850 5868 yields 0.02 mag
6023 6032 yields -0.01 mag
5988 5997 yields 0.01 mag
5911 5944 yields 0.04 mag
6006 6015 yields -0.03 mag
